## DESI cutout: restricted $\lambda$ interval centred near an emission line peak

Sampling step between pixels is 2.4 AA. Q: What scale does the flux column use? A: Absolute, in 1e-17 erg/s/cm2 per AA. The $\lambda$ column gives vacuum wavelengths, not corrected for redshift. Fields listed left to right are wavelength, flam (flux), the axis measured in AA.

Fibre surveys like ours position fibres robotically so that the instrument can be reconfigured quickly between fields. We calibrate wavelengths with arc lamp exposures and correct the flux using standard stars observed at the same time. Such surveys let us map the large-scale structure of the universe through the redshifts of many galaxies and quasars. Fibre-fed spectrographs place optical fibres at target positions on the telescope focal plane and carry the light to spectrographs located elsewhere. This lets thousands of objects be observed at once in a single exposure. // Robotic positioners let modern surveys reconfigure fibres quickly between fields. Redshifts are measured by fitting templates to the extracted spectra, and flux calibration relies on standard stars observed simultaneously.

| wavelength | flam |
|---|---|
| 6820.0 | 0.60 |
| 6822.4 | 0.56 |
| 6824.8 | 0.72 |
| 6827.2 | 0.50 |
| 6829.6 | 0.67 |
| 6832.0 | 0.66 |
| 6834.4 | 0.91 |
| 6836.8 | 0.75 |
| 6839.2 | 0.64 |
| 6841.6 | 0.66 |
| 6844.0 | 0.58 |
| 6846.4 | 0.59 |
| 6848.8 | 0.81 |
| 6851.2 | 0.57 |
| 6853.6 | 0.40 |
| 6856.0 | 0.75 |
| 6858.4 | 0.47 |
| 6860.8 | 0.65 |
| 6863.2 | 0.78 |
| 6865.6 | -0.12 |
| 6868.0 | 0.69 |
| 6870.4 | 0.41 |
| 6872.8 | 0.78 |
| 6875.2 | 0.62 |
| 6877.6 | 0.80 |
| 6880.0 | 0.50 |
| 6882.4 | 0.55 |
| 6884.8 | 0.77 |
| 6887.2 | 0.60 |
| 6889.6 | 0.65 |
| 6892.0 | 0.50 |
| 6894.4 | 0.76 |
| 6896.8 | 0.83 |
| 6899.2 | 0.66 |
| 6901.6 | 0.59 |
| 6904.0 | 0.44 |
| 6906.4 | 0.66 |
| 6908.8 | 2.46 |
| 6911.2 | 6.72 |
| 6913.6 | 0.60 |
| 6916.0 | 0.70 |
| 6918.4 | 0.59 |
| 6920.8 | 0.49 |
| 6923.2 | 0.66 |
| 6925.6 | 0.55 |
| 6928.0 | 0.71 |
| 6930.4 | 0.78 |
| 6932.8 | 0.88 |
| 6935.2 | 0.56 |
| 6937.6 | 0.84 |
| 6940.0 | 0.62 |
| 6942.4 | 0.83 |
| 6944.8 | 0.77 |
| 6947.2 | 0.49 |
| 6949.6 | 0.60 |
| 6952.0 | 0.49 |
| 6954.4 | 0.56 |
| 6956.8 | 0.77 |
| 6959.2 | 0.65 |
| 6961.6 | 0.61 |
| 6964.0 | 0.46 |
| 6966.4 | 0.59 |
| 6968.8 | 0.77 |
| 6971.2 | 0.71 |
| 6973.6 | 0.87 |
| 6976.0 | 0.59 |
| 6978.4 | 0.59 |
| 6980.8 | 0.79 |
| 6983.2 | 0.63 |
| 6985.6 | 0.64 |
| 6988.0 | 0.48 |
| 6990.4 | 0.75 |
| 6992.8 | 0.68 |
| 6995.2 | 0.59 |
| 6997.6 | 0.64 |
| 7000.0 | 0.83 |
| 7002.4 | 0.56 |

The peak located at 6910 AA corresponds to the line H-alpha 6563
